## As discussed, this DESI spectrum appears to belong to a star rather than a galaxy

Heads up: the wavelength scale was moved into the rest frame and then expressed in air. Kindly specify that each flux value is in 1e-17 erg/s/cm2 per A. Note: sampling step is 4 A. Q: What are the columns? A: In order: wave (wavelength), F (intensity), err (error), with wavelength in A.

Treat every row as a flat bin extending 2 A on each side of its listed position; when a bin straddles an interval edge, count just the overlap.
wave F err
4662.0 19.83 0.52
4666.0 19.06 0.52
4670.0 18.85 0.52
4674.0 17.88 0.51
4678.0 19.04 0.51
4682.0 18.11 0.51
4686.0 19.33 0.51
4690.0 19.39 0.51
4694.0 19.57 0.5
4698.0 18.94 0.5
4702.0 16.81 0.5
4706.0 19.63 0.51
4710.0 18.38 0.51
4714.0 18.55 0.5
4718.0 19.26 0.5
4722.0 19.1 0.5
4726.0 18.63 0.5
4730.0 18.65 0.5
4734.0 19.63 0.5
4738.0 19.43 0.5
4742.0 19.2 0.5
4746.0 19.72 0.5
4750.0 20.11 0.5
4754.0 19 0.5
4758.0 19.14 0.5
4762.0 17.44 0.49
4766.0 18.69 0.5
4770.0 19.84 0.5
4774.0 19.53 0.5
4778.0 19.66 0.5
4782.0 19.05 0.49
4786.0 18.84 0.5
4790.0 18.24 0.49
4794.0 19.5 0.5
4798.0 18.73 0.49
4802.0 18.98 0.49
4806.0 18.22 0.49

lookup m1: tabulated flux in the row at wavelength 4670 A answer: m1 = 18.85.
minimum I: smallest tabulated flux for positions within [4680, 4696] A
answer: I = 18.11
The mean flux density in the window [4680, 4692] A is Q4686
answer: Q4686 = 18.9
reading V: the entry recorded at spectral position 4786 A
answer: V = 18.84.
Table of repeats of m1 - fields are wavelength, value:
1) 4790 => 18.24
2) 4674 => 17.88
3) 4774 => 19.53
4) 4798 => 18.73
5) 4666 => 19.06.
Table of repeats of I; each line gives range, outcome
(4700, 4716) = 16.81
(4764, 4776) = 18.69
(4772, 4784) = 19.05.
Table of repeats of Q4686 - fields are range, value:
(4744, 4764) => 19.1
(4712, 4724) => 19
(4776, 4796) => 19.1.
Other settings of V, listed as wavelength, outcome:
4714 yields 18.55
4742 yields 19.2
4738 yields 19.43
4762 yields 17.44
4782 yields 19.05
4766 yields 18.69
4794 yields 19.5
